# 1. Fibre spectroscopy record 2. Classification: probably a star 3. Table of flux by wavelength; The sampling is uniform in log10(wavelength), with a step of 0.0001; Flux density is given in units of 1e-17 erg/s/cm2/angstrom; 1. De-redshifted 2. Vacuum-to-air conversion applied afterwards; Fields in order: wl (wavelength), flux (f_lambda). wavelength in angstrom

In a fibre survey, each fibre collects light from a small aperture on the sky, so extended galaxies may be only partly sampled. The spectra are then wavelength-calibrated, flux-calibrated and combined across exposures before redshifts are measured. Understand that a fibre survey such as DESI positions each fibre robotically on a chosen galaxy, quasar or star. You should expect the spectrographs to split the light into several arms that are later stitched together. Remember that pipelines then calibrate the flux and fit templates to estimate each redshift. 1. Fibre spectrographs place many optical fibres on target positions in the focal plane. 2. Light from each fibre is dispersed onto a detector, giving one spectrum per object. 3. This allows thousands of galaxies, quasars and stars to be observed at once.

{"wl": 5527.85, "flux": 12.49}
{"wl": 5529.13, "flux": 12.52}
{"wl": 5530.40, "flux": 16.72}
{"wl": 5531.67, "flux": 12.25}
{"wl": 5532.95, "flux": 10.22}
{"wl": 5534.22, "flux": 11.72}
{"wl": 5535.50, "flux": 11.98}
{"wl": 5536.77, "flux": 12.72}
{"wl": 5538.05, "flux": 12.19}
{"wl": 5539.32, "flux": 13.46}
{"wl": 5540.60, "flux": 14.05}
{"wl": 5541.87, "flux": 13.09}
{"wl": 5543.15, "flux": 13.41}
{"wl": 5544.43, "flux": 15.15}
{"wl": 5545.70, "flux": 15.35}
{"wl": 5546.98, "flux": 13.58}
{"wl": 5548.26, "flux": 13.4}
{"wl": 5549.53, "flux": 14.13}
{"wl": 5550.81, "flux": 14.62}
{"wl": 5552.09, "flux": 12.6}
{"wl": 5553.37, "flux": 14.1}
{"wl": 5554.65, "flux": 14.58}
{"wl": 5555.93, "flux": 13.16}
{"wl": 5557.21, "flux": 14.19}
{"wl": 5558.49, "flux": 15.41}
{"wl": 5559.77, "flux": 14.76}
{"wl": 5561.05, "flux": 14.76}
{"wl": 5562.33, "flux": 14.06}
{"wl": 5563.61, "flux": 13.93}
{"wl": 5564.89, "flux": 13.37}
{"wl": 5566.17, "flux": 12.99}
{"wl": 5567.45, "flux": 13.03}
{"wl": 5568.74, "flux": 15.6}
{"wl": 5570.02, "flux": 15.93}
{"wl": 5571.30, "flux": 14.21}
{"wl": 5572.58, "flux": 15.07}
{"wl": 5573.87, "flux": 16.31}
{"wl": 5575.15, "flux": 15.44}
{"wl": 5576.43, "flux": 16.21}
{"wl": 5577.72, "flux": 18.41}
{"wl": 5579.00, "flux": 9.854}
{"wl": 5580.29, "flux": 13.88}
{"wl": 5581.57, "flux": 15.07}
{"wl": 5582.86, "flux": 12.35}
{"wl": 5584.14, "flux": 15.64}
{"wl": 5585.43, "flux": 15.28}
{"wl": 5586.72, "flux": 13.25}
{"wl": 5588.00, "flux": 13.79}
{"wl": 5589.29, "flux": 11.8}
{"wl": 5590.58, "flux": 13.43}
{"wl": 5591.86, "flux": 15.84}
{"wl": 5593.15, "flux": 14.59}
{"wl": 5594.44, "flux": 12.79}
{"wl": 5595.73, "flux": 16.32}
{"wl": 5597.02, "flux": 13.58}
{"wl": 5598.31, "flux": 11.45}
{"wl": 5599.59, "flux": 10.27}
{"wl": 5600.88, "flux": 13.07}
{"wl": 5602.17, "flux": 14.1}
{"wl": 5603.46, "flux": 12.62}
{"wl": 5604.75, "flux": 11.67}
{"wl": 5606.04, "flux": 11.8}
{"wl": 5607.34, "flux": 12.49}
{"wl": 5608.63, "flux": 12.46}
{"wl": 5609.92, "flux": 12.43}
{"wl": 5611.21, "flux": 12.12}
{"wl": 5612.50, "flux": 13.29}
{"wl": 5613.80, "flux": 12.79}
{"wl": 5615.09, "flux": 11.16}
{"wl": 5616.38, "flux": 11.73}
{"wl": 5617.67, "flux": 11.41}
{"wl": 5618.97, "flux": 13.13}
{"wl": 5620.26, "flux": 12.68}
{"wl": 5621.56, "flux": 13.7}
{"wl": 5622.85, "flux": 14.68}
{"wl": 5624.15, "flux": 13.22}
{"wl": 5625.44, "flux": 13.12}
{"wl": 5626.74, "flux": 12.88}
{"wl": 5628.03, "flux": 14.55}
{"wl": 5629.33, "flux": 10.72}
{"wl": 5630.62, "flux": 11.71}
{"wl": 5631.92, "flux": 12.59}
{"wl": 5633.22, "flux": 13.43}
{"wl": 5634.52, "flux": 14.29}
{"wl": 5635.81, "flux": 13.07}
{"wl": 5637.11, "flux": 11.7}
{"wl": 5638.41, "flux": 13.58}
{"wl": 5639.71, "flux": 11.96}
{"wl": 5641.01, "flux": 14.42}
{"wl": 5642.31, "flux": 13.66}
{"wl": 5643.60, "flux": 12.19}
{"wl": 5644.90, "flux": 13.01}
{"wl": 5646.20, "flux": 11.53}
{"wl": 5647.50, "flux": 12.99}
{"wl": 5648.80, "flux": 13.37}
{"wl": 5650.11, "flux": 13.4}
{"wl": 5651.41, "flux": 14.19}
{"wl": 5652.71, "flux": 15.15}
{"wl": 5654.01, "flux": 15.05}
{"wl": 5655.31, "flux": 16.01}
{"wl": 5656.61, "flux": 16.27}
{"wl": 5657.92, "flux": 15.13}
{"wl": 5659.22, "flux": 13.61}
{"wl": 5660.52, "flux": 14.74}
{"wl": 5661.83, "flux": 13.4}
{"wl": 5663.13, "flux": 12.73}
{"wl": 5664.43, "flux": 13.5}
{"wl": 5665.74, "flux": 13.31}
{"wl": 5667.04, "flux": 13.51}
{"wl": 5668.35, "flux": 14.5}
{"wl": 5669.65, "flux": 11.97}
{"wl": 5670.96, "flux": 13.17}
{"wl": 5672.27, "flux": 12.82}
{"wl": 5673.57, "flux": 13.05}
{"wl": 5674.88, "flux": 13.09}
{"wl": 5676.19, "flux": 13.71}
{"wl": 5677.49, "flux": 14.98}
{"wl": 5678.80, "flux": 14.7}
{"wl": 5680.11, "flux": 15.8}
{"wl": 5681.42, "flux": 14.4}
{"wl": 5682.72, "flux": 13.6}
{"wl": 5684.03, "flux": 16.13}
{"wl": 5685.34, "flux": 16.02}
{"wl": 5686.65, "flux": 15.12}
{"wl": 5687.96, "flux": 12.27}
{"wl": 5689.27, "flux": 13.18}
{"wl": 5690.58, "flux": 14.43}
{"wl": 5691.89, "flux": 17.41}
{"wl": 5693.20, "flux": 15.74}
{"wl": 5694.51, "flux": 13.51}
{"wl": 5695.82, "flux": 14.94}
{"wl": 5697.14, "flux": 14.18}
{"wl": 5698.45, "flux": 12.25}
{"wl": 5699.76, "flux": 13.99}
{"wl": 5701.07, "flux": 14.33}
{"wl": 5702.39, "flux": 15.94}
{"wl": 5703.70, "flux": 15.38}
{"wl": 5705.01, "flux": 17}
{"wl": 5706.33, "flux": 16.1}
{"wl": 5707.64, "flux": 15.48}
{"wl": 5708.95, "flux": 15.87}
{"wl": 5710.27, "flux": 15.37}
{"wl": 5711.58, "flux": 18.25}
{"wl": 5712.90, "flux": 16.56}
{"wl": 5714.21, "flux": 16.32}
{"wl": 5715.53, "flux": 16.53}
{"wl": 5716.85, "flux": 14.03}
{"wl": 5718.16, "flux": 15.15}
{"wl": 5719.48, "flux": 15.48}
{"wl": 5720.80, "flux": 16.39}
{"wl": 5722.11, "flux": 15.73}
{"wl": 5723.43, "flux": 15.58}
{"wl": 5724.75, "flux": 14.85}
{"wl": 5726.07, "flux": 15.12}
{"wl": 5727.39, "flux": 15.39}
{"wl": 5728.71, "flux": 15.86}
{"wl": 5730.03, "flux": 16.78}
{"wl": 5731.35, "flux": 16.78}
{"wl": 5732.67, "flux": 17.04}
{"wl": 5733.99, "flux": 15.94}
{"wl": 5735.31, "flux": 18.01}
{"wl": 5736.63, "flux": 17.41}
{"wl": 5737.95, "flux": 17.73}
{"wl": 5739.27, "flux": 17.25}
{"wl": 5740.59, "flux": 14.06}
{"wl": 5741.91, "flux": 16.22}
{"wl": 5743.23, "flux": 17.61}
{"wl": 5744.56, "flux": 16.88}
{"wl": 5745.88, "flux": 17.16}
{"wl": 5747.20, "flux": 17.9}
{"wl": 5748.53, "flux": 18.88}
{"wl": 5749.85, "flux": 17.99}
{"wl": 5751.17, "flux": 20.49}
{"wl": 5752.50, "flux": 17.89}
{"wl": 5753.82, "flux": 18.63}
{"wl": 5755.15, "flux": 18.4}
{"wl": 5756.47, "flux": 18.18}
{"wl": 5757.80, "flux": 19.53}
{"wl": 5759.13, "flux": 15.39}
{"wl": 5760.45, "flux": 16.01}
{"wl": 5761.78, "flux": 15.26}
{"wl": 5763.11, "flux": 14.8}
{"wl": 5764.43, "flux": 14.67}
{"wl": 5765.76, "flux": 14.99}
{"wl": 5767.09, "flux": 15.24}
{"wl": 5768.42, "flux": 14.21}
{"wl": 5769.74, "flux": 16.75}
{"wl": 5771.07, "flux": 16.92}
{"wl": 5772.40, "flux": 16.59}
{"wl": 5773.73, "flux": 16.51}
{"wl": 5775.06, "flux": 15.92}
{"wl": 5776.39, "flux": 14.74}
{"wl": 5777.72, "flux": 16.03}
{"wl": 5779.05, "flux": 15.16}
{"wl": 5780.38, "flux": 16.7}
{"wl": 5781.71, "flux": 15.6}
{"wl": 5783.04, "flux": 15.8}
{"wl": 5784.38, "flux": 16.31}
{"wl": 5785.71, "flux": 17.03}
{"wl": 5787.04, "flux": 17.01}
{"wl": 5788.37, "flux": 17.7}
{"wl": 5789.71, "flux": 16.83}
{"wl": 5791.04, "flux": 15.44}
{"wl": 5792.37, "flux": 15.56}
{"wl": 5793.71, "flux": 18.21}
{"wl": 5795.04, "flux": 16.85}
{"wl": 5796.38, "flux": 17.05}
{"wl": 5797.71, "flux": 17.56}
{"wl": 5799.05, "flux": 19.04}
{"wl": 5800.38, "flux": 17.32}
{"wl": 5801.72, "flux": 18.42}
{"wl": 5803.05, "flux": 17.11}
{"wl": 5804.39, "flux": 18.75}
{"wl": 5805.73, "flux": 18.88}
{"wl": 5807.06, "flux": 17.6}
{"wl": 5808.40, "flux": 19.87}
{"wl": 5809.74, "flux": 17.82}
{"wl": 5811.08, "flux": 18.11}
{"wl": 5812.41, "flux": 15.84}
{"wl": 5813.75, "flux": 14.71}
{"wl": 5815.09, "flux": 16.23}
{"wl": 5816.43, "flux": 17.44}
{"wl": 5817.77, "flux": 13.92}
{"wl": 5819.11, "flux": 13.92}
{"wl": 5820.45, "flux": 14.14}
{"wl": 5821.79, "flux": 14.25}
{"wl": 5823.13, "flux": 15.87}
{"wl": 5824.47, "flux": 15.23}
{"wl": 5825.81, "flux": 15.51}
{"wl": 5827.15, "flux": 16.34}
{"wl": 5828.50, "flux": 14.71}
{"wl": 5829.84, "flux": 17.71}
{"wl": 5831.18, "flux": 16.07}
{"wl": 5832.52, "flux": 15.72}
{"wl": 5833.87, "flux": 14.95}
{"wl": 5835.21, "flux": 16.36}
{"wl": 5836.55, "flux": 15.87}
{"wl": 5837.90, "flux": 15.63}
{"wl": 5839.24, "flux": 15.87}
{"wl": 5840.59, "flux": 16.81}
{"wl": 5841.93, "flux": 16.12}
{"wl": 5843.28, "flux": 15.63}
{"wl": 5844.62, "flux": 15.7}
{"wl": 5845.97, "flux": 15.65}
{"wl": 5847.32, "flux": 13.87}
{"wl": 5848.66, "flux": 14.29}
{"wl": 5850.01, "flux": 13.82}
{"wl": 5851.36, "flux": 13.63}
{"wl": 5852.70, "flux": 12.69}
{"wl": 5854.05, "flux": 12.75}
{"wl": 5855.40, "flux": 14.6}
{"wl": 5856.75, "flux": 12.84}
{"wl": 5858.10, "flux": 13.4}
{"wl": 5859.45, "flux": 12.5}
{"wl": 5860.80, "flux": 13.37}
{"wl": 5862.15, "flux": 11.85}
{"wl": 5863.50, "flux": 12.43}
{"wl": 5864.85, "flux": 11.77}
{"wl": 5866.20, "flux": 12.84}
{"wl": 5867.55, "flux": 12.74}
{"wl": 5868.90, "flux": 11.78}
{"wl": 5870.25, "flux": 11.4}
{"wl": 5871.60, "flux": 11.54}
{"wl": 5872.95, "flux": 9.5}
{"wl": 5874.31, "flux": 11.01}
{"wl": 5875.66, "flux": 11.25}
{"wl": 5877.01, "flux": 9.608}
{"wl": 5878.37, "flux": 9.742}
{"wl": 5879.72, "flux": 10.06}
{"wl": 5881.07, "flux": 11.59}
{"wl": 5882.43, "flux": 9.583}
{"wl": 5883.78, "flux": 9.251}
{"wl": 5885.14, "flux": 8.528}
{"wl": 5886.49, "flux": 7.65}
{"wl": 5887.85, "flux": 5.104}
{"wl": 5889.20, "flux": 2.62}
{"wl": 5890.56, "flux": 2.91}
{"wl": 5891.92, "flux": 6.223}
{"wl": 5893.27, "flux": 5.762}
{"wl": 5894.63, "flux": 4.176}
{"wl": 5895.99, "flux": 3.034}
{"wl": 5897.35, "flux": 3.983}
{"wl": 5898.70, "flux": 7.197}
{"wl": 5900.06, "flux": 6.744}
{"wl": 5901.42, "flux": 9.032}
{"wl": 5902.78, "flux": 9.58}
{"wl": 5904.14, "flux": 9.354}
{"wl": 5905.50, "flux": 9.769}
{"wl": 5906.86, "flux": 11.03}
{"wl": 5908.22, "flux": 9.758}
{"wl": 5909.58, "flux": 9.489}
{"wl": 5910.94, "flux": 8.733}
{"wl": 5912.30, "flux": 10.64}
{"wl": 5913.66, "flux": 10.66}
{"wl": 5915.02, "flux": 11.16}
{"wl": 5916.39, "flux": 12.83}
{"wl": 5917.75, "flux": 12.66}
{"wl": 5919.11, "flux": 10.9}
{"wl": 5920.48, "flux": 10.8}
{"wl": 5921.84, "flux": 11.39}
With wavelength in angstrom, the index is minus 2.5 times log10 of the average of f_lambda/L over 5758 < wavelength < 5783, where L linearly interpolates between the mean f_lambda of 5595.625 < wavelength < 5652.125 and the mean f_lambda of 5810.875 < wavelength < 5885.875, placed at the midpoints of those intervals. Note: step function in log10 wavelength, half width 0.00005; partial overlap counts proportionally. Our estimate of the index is -0.17 mag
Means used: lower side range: 12.8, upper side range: 13.7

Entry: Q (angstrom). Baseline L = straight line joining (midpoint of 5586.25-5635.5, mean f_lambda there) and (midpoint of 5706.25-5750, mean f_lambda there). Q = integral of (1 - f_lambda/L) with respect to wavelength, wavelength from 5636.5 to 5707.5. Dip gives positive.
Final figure 2.9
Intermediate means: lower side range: 12.9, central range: 14.1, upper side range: 16.4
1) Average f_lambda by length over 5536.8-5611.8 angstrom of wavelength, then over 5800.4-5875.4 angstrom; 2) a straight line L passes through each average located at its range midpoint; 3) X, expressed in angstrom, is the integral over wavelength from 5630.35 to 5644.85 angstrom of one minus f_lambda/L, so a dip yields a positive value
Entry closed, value 1.11 angstrom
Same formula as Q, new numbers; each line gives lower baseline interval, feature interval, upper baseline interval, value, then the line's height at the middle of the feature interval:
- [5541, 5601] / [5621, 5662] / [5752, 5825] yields 3.8 angstrom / 14.9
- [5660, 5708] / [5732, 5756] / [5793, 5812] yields -2.0 angstrom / 16.2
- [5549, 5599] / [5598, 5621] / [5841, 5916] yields 2.5 angstrom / 13.8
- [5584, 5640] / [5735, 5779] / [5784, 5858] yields -4.9 angstrom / 15.1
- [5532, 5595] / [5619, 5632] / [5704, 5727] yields 1.5 angstrom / 14.7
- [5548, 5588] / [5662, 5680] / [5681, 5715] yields 1.8 angstrom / 15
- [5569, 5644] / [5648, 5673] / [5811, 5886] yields -1.0 angstrom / 13.4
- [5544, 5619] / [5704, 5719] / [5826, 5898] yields -3.7 angstrom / 12.8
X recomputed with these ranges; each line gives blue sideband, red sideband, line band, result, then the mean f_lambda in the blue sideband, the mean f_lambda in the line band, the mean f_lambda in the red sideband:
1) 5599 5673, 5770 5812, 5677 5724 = -1.5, 13.1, 15.2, 17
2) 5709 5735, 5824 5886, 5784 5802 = -3.2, 16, 17.2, 13.3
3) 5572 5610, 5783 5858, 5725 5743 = -1.5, 13.7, 16.4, 16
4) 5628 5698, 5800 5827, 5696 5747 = -3.7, 13.8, 16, 16.5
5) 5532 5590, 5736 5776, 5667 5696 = 2.7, 13.9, 14.3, 16.8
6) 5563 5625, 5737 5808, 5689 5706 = 0.7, 13.5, 14.8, 16.9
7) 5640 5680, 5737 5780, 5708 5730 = -0.4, 13.8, 15.8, 16.7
